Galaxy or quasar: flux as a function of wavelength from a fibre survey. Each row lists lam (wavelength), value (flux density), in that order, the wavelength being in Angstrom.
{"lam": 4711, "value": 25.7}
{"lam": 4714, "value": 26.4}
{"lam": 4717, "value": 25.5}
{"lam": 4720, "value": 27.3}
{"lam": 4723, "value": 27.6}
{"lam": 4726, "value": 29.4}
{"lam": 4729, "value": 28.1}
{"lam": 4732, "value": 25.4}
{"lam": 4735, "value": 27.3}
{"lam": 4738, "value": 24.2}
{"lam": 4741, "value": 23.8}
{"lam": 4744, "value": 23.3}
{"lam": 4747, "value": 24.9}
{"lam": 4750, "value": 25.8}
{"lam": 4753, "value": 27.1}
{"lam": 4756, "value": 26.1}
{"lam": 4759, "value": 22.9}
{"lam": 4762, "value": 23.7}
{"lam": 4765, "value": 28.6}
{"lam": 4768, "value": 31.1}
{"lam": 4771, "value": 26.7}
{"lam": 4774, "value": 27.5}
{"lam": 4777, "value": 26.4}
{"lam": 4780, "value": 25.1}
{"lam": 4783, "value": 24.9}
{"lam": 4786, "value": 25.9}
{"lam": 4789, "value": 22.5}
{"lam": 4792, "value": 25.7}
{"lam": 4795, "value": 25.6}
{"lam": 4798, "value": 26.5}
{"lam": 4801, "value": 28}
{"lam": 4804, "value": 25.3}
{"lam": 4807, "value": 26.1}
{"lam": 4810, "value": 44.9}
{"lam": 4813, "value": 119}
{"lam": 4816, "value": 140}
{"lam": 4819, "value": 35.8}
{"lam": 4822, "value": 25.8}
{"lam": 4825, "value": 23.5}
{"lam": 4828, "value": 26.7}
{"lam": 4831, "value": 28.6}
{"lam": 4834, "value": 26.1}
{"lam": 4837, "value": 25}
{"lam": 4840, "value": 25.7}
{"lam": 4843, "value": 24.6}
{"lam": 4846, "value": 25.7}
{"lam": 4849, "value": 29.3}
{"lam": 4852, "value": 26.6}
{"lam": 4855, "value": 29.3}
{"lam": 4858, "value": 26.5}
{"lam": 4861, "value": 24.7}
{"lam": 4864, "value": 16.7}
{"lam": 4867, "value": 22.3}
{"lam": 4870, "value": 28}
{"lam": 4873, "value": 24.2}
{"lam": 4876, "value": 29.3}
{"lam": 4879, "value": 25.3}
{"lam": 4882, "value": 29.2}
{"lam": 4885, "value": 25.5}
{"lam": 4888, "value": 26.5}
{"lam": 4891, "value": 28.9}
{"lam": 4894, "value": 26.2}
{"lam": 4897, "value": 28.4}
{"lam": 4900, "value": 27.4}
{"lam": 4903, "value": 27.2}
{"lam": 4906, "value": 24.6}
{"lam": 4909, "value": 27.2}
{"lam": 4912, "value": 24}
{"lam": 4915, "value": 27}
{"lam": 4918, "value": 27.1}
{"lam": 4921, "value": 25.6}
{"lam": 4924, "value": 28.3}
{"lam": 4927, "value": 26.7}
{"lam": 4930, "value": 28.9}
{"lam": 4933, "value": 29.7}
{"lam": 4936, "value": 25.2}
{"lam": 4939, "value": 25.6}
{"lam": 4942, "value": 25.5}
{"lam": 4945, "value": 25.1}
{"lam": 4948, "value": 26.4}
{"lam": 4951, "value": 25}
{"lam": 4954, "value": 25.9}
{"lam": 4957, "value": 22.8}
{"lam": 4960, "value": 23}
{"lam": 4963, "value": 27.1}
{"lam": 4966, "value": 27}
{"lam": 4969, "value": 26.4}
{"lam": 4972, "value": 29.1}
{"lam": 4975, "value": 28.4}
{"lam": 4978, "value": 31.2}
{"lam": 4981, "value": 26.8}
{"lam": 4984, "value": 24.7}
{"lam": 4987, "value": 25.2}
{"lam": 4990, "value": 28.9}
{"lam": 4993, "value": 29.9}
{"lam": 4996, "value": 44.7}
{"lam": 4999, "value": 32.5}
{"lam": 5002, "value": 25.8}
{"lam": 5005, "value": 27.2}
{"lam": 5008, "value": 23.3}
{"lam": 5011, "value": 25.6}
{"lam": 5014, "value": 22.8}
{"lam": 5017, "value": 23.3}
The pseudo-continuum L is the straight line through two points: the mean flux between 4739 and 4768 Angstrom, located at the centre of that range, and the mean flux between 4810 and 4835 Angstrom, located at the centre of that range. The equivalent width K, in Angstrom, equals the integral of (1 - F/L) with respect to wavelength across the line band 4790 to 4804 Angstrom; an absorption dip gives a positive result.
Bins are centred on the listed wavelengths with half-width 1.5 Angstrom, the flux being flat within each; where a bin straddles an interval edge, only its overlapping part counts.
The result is 5.5 Angstrom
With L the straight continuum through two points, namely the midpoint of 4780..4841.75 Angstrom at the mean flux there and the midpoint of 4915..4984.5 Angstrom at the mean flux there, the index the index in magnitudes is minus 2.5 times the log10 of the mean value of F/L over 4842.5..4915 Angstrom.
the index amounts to 0.216 mag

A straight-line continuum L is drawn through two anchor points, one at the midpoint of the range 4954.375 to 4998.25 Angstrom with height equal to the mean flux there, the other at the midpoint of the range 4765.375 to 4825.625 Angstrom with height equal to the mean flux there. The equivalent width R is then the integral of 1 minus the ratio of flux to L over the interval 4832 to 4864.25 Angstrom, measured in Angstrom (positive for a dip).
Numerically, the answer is 8.5 Angstrom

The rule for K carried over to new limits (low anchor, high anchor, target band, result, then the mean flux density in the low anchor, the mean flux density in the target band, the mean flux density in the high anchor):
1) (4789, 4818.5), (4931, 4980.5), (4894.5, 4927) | 6.4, 49.2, 26.7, 26.5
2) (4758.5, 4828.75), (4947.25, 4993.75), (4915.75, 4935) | 1.0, 36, 27.6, 26.7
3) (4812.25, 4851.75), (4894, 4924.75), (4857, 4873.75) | 5.3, 40.8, 23.6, 26.6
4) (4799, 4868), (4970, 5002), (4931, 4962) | 5.9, 36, 25.5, 29.9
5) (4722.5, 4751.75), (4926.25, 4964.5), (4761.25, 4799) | -0.4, 25.9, 26.2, 25.9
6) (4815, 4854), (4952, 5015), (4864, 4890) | 5.2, 34.2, 25.8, 27.6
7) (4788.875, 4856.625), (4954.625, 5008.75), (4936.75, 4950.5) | 2.1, 36.6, 25.6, 28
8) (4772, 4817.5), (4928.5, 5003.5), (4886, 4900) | 2.4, 40.7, 27.4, 27.6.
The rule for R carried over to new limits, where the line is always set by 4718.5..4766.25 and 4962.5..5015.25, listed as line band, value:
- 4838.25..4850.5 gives 0.3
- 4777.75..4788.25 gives 0.5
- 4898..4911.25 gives 0.4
